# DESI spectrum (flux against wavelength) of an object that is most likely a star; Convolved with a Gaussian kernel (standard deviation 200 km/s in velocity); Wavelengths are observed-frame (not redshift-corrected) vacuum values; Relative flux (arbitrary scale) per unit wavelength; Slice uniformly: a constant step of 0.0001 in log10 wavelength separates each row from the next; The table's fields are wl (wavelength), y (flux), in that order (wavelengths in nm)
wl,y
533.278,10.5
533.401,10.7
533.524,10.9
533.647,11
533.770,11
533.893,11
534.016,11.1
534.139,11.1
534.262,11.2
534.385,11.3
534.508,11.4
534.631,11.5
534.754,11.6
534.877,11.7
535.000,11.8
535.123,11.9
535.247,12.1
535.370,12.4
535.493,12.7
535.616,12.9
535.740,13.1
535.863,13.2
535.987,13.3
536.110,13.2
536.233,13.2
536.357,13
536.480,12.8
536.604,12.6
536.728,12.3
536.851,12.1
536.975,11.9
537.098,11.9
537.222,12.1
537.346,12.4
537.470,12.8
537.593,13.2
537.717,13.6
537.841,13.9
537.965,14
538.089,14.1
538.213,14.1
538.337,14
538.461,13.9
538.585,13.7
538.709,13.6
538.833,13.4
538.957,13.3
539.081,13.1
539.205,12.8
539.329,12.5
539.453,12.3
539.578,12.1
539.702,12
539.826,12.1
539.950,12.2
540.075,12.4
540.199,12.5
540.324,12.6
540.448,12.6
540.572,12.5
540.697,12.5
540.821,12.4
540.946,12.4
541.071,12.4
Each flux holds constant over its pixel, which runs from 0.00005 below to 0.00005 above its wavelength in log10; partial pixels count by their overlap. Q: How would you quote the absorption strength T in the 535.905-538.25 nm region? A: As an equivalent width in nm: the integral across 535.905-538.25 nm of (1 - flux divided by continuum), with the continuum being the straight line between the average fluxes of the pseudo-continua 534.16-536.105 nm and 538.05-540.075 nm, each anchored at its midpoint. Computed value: -0.07 nm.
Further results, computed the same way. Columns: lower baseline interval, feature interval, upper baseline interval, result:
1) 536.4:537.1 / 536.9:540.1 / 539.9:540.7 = -0.15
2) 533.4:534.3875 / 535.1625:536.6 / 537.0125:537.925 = -0.10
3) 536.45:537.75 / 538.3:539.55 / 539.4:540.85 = -0.08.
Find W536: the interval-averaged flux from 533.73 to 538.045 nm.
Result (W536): 12.3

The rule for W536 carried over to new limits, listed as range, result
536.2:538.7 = 13.1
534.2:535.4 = 11.7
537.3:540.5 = 13.1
